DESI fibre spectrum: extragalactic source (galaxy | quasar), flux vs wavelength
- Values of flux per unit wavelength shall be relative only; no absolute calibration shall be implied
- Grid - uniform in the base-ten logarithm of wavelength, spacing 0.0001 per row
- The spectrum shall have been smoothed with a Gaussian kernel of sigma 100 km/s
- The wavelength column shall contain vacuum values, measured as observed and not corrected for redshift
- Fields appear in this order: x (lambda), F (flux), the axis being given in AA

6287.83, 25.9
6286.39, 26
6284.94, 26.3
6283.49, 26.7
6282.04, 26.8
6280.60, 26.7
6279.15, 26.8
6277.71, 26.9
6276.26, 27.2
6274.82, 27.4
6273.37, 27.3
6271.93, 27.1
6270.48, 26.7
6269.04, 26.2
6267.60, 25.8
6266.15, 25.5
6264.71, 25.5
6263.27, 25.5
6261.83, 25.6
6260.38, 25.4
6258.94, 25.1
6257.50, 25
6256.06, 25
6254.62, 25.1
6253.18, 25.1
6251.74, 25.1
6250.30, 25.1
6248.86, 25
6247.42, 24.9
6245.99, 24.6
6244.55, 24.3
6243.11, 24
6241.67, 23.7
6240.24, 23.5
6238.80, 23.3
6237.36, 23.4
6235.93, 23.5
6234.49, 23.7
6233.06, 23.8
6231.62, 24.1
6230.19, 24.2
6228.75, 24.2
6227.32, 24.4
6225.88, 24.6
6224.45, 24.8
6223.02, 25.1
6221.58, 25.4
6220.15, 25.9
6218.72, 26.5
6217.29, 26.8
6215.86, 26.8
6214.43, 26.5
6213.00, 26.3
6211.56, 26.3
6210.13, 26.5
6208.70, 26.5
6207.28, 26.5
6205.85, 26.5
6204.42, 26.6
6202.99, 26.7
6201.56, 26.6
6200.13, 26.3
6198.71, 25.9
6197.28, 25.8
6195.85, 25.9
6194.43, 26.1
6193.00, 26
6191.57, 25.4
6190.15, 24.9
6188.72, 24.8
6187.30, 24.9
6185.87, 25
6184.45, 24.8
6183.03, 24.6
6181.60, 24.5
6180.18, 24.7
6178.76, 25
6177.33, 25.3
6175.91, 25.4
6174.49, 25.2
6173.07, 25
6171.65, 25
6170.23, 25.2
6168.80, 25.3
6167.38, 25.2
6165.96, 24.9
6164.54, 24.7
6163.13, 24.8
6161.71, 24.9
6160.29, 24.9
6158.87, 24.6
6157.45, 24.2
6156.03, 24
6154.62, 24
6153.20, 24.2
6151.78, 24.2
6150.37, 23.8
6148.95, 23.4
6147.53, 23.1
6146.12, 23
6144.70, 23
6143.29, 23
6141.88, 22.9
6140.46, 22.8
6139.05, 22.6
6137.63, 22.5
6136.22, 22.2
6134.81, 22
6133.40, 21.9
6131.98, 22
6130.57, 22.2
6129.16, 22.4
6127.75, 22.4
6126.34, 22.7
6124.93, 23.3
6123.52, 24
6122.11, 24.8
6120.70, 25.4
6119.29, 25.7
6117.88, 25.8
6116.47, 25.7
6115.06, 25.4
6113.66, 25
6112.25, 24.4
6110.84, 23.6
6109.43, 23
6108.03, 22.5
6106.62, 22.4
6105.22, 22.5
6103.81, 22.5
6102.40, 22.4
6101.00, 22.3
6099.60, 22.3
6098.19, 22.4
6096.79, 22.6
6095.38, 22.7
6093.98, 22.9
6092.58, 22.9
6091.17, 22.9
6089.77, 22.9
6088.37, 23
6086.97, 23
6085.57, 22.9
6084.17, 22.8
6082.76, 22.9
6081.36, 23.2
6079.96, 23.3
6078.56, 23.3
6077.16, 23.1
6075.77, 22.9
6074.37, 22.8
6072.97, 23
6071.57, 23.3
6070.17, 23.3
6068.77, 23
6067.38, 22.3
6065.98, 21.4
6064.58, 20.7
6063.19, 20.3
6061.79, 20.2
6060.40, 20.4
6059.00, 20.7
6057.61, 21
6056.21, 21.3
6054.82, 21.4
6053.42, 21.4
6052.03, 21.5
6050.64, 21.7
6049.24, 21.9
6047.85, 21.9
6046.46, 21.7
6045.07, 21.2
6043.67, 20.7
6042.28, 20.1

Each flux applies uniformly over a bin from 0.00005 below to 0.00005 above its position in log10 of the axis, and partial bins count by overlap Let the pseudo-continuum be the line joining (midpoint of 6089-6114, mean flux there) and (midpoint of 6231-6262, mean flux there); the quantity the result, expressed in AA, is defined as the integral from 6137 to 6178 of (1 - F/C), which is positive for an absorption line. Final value -1.2 AA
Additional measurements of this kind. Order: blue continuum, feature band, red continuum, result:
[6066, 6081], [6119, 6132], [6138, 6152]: -0.2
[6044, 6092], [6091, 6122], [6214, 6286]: -1.0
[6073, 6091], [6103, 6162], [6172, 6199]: 1.3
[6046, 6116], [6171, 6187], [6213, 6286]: -0.5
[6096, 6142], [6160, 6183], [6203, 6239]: -0.6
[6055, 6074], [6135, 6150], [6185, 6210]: 0.8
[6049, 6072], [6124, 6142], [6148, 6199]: 0.9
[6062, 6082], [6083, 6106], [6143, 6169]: 0.3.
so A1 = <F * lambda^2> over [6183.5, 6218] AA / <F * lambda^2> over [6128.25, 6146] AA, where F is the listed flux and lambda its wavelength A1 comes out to 1.18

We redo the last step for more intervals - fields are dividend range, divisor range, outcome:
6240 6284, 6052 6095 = 1.22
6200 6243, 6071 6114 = 1.15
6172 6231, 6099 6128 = 1.11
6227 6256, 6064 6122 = 1.10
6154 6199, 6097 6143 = 1.10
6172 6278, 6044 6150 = 1.16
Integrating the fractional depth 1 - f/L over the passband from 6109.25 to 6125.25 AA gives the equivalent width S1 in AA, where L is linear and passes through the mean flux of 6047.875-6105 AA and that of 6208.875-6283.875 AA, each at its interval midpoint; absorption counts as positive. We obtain -1.2 AA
